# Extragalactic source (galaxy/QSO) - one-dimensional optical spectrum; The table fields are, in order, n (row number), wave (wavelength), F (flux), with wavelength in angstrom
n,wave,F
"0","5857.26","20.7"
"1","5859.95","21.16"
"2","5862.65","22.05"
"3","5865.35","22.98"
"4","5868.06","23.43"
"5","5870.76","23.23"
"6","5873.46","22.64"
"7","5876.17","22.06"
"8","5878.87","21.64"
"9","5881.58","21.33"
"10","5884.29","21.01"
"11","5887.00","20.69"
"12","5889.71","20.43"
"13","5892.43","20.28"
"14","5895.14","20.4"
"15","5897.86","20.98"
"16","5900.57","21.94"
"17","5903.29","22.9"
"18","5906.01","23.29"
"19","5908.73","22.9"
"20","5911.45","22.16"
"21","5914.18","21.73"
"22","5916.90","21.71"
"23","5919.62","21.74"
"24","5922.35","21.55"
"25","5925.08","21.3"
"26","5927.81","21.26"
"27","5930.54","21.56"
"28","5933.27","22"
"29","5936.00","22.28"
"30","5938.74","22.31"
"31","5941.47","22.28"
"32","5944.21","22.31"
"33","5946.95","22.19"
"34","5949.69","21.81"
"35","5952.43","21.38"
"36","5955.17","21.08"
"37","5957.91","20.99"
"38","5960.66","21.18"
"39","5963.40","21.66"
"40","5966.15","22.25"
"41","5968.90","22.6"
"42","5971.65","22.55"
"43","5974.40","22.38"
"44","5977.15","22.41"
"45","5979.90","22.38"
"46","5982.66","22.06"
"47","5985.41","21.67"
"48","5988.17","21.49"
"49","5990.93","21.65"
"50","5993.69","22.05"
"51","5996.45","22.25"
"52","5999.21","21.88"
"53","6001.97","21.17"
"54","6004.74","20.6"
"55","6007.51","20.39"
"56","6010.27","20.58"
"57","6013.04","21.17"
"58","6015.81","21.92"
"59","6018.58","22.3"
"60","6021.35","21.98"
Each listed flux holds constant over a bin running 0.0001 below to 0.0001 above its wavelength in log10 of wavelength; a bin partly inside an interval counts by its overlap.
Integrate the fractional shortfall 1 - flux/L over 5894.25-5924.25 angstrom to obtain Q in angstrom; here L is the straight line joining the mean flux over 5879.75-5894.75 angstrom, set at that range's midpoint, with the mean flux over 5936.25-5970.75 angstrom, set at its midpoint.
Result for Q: -1.2 angstrom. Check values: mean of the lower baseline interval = 20.7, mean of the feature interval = 21.9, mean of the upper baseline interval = 21.9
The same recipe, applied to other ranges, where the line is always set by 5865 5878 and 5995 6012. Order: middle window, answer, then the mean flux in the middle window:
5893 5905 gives 0.50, 21.5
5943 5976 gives -0.25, 21.9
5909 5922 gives 0.21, 21.9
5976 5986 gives -0.34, 22.2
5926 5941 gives 0.10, 21.9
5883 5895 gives 1.07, 20.6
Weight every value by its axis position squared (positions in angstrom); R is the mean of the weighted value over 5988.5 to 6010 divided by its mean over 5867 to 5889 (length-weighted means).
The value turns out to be 1.02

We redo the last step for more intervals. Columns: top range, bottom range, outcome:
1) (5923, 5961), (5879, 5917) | 1.02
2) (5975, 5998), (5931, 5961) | 1.02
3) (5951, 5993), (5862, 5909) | 1.03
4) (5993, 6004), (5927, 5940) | 1.01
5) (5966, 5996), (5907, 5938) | 1.03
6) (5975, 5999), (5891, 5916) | 1.04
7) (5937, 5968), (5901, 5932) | 1.00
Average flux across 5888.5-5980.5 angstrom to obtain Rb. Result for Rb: 21.8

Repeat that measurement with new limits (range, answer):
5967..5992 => 22.1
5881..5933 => 21.5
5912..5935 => 21.6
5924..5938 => 21.7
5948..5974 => 21.8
